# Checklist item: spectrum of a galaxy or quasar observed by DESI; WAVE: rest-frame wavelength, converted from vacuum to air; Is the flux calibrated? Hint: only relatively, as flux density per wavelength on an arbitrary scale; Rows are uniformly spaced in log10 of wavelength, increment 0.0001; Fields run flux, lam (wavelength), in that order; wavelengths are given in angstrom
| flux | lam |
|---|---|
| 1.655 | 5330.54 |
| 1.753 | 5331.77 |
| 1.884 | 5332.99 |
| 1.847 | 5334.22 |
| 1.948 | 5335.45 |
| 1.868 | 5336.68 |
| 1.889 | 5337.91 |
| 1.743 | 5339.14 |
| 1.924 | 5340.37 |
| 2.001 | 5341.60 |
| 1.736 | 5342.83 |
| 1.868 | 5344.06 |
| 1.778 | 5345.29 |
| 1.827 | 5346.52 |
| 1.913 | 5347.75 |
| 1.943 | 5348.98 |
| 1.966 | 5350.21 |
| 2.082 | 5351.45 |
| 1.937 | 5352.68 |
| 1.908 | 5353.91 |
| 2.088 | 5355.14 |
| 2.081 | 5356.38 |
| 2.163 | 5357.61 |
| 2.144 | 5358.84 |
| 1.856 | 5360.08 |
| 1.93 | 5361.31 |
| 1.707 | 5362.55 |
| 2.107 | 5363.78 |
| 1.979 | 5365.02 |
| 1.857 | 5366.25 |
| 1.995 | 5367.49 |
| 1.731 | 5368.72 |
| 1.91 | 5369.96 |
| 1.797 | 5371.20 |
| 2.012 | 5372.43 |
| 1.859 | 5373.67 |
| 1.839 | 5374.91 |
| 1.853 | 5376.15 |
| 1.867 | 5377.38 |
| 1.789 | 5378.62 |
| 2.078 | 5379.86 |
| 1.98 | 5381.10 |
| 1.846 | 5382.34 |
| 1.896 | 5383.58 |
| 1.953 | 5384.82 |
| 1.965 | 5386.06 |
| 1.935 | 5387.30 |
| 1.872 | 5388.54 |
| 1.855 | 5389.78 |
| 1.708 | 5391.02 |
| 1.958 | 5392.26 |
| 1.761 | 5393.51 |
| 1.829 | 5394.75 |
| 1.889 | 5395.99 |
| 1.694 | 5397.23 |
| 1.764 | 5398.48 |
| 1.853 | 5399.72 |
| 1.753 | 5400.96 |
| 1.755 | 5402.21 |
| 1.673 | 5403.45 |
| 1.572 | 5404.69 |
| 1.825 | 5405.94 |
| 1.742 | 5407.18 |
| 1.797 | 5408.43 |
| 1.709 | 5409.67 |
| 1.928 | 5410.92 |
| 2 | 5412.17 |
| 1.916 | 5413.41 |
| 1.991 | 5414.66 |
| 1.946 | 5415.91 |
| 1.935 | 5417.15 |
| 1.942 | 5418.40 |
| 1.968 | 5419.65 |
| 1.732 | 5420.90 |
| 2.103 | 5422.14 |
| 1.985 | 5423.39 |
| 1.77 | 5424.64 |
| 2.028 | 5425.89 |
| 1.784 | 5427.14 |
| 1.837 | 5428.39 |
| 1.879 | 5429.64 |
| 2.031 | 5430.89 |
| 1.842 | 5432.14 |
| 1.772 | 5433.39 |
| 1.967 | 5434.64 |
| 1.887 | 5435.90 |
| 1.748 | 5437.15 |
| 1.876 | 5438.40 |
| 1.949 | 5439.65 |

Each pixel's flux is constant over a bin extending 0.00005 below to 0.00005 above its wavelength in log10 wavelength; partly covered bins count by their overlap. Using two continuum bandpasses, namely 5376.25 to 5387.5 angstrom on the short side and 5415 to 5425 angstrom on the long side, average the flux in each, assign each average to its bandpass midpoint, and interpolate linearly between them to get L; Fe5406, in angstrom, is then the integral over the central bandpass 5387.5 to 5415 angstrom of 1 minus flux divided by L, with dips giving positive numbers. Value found 1.6 angstrom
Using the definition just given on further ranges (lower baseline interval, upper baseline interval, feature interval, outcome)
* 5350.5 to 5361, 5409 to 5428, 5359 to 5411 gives 3.3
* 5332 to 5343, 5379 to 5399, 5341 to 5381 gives -1.1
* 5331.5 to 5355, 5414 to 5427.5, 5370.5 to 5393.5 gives 0.3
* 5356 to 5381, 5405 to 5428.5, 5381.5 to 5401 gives 0.6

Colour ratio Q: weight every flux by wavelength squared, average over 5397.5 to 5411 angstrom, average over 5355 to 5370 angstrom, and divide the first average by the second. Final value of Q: 0.9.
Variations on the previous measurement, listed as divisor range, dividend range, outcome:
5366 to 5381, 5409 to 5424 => 1.04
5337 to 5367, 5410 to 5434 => 1.01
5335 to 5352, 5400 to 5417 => 0.99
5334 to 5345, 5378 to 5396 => 1.03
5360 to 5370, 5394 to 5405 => 0.94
